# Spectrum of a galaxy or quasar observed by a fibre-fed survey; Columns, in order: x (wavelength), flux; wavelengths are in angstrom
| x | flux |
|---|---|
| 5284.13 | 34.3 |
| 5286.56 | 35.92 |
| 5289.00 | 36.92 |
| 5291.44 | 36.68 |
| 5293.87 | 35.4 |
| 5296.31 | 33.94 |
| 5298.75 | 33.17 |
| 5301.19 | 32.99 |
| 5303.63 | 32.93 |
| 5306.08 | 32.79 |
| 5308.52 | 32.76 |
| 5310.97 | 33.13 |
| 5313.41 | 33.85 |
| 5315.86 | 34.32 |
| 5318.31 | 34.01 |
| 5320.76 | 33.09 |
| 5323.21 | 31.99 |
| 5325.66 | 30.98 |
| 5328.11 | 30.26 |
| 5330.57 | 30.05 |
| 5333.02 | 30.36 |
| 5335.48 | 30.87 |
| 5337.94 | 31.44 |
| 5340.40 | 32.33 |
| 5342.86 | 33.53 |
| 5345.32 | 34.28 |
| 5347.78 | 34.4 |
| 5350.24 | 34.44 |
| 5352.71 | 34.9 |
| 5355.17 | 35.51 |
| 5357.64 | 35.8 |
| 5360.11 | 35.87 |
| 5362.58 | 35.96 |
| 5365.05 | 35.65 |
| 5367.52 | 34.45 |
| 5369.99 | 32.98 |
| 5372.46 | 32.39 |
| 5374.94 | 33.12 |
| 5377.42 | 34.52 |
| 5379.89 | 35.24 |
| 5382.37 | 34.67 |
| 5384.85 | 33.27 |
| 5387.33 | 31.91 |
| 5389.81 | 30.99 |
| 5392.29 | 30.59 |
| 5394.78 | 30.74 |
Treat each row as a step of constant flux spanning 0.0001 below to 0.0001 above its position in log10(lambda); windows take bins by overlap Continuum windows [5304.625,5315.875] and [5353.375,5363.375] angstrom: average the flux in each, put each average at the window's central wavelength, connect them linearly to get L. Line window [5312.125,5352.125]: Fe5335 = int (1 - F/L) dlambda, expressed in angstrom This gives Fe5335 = 2.1 angstrom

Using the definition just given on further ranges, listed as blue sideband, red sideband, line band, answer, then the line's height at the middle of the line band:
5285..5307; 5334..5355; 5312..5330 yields 0.7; 33.9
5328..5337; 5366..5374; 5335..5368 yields -2.5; 31.9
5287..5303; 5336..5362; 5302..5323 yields 0.8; 34.6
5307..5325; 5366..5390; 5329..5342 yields 0.9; 33.3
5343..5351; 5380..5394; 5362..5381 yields -0.6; 33.2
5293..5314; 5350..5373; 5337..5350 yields 0.4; 34.4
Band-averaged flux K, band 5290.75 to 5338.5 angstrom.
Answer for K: 32.7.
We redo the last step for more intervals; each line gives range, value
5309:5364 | 33.2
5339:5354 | 34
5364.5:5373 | 33.9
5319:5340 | 31.2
